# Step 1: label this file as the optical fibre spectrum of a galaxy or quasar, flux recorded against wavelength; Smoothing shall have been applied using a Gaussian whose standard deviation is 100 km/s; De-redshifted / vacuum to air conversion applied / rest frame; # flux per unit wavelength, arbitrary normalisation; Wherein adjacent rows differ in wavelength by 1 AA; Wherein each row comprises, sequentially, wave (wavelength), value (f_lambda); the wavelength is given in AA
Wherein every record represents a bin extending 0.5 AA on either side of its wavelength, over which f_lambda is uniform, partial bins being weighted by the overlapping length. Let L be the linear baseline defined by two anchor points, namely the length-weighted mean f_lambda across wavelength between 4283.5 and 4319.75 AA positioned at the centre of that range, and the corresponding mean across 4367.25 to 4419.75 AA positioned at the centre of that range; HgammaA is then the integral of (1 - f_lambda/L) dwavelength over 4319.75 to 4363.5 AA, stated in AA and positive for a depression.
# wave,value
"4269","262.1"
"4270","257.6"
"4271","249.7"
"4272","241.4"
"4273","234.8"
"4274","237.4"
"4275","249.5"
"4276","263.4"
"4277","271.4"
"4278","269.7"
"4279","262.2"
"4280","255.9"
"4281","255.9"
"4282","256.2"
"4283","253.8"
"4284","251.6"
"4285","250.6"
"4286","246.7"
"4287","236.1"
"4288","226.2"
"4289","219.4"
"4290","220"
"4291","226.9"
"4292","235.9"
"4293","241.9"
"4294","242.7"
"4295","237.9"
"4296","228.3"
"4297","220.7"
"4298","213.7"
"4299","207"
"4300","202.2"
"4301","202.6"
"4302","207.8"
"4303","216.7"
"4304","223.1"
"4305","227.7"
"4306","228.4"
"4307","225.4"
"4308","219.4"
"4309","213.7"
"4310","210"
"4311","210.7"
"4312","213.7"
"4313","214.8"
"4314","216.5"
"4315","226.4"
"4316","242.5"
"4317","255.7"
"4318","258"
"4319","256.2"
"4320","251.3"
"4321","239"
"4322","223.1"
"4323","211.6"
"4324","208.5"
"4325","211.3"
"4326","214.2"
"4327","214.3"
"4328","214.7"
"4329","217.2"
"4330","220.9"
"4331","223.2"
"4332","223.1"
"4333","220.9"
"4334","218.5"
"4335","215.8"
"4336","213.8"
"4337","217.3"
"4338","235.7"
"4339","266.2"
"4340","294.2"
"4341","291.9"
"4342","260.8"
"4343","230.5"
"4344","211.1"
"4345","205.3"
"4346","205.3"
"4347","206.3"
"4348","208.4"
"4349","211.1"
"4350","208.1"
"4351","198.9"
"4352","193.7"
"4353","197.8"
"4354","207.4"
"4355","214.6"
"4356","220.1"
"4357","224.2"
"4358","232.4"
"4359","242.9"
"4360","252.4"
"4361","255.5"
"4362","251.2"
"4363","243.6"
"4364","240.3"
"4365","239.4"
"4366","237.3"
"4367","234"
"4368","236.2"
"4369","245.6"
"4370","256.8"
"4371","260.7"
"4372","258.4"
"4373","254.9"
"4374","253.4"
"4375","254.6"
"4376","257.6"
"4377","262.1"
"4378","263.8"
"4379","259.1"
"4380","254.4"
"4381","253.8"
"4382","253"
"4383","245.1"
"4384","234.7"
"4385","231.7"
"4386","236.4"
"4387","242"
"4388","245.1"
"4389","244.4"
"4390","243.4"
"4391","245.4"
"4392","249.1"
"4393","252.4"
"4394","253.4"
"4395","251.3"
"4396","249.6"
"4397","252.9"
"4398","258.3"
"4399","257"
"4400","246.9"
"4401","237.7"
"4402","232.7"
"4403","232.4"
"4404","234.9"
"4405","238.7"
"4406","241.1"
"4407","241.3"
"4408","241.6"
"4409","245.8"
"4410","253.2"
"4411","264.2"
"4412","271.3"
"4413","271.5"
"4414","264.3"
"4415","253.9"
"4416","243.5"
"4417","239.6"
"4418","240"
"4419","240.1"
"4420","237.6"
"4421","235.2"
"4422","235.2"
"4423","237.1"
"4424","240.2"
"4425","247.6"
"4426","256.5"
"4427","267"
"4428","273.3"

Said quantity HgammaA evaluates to 2.1 AA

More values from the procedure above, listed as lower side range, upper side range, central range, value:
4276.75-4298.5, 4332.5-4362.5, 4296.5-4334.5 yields 2.12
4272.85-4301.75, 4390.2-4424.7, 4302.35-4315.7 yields 1.15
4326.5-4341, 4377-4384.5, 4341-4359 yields 1.60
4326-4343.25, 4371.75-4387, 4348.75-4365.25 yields 1.15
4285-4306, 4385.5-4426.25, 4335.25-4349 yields 0.04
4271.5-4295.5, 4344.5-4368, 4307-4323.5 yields 0.48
